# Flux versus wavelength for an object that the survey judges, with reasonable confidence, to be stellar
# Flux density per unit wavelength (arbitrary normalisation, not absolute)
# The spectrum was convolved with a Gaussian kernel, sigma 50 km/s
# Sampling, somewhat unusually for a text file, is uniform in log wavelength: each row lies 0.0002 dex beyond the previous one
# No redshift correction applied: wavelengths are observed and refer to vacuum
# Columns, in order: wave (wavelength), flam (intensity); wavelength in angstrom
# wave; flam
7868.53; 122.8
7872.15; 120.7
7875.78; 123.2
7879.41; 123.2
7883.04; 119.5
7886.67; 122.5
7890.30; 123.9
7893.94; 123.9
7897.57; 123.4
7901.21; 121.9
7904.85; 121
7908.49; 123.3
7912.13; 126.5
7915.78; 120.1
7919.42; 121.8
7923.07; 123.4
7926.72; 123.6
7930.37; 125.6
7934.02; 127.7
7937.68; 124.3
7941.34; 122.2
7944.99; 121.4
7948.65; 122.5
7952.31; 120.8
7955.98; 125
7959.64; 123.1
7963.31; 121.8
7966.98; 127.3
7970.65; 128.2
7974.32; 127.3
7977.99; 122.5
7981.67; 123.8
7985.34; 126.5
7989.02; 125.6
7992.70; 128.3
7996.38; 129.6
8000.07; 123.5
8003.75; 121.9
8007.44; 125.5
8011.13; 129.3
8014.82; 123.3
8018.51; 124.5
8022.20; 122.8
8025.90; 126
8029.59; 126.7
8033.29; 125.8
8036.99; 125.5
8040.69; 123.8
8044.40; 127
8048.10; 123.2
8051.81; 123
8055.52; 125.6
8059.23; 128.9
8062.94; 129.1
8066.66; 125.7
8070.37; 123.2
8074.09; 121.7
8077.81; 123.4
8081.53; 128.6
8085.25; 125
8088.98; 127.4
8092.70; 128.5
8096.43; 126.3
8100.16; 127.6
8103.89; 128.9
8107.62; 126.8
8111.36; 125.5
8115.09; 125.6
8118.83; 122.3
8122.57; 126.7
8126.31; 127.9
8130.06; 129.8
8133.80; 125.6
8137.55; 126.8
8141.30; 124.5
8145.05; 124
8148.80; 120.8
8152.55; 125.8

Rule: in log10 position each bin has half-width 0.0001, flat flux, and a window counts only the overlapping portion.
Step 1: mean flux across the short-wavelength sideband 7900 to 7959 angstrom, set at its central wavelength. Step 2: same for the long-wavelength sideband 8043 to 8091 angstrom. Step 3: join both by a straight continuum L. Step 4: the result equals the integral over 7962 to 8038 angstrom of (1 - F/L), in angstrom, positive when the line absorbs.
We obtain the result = -0.7 angstrom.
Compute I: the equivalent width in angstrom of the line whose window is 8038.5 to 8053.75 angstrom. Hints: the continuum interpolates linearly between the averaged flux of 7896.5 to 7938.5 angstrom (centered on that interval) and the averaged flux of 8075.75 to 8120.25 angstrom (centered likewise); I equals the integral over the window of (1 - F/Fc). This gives 0.2 angstrom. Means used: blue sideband 124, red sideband 126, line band 124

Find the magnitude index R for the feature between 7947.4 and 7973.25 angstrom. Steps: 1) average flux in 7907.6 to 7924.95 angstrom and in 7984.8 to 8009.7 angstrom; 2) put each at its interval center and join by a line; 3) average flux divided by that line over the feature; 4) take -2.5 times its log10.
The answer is 0.00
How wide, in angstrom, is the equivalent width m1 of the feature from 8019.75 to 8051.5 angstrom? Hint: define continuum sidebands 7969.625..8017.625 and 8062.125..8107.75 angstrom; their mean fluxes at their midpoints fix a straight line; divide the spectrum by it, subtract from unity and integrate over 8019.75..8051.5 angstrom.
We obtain 0.2 angstrom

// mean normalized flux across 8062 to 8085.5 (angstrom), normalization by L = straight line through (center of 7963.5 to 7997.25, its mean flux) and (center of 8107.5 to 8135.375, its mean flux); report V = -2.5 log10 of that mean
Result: 0.010 mag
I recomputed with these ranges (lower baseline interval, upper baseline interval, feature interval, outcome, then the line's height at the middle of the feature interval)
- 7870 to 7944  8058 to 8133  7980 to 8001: -0.3 angstrom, 125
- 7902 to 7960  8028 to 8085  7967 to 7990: -0.3 angstrom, 124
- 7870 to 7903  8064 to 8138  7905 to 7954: 0.0 angstrom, 123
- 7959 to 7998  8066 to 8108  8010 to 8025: 0.1 angstrom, 126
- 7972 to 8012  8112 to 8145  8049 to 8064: -0.1 angstrom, 126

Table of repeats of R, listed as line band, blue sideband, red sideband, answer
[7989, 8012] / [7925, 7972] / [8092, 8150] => -0.01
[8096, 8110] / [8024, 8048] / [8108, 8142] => -0.01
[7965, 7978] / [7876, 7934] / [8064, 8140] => -0.02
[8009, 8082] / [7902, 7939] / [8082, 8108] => 0.01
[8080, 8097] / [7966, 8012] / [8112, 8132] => -0.01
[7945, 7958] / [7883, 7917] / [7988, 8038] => 0.01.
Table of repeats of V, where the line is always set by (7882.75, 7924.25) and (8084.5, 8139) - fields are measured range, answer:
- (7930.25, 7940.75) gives -0.018 mag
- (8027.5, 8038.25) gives -0.008 mag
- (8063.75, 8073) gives 0.010 mag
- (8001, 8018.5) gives -0.001 mag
